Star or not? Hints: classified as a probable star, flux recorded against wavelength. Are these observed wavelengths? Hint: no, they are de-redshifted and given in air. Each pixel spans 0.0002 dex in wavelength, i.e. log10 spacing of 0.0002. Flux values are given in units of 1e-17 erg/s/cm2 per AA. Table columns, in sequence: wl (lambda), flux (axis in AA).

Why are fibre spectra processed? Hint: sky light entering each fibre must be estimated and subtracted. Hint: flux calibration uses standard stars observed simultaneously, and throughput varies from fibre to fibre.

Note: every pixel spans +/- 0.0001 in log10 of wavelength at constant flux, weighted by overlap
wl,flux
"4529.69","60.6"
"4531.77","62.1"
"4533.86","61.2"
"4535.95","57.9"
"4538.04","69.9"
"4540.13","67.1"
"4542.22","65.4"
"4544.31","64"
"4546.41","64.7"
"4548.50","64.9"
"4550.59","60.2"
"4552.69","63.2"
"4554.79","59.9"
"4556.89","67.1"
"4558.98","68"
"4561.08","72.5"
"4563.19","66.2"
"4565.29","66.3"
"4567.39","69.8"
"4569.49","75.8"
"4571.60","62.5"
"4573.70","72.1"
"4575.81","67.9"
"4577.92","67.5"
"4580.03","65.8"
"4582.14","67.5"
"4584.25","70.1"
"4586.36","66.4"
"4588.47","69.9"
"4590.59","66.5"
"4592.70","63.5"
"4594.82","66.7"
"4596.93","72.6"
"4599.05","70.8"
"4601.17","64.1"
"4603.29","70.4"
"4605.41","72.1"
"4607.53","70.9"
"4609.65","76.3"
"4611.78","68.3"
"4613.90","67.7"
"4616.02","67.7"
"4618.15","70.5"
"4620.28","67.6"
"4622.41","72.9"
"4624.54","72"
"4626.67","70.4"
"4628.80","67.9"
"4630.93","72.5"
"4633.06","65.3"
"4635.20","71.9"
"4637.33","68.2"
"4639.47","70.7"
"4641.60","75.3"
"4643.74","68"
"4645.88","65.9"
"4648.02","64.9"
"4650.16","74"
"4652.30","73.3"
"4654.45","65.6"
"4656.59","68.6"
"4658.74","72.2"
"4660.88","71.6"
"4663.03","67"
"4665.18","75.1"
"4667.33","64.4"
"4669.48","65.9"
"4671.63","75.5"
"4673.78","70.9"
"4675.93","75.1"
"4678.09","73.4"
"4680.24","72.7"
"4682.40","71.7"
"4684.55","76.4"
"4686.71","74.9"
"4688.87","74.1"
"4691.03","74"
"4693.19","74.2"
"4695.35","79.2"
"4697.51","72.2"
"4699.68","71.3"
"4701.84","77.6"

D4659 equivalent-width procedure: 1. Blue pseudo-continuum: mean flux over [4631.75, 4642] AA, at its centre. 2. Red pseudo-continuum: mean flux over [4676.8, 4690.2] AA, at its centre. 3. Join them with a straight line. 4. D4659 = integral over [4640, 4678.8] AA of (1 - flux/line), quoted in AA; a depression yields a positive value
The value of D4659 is 0.8 AA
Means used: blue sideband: 70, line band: 70.3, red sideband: 73.9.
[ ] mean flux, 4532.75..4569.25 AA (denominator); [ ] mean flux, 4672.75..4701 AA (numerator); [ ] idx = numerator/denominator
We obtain 1.13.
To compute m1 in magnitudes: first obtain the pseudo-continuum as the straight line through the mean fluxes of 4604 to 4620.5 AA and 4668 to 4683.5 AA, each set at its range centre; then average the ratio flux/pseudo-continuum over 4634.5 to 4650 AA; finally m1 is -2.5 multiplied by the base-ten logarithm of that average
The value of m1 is 0.024 mag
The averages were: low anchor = 70.3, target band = 69.5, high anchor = 72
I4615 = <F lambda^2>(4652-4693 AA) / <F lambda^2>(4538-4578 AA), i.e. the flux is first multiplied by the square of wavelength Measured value 1.1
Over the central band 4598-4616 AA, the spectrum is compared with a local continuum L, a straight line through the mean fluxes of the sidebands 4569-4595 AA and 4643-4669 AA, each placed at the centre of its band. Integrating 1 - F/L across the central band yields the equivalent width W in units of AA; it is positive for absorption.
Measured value -0.5 AA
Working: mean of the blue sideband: 67.7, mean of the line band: 70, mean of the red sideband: 69.1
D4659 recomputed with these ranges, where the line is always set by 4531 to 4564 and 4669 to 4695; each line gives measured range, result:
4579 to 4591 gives -0.1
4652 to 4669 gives 0.6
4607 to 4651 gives 0.1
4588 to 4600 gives -0.1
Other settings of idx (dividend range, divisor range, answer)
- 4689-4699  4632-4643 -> 1.06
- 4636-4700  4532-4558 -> 1.12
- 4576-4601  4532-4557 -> 1.07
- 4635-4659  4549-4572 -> 1.05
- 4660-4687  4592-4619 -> 1.03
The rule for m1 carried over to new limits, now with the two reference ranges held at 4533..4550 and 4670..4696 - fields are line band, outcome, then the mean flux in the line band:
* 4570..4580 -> -0.02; 67.7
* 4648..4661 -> 0.03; 70.3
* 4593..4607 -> -0.01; 69.2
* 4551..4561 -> 0.00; 65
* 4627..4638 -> 0.02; 69.3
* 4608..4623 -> -0.01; 70.1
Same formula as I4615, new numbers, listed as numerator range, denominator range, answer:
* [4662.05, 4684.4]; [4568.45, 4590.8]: 1.09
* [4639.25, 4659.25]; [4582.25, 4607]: 1.04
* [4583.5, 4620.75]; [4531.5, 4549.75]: 1.10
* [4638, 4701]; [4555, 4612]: 1.08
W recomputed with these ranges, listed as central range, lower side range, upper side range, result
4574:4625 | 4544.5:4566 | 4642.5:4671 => -1.6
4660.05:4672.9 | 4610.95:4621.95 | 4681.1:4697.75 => 0.5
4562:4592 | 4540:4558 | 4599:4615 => -0.6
